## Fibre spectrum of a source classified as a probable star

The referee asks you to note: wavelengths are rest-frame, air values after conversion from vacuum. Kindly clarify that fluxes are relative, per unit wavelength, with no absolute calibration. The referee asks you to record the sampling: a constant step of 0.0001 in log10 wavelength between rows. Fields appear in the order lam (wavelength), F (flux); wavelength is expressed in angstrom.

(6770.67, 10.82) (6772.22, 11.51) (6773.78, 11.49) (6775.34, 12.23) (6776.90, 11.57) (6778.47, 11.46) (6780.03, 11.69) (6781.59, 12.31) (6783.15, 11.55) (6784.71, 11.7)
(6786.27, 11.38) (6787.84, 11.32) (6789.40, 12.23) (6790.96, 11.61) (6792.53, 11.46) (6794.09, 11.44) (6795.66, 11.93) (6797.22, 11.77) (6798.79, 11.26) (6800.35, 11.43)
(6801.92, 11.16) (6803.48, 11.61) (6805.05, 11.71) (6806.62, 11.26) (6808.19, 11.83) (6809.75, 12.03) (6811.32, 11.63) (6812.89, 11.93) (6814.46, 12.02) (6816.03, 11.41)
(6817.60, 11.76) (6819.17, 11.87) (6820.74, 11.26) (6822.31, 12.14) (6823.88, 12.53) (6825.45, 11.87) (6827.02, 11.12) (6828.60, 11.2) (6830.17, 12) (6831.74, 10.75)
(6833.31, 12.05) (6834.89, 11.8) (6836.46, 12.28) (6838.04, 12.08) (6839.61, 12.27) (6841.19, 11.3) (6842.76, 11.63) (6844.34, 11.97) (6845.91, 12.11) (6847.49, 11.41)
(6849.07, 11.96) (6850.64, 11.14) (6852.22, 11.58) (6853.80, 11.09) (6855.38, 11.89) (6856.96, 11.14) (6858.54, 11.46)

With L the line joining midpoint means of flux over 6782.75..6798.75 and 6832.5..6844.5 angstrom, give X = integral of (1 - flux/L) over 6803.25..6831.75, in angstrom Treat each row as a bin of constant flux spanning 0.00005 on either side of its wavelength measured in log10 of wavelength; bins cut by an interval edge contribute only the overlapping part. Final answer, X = 0.19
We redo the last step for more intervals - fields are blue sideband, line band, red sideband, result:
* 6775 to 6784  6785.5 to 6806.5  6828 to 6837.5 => 0.4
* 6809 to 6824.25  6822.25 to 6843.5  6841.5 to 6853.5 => -0.1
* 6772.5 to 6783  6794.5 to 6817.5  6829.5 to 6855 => 0.2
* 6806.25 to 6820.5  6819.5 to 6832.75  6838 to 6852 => 0.1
